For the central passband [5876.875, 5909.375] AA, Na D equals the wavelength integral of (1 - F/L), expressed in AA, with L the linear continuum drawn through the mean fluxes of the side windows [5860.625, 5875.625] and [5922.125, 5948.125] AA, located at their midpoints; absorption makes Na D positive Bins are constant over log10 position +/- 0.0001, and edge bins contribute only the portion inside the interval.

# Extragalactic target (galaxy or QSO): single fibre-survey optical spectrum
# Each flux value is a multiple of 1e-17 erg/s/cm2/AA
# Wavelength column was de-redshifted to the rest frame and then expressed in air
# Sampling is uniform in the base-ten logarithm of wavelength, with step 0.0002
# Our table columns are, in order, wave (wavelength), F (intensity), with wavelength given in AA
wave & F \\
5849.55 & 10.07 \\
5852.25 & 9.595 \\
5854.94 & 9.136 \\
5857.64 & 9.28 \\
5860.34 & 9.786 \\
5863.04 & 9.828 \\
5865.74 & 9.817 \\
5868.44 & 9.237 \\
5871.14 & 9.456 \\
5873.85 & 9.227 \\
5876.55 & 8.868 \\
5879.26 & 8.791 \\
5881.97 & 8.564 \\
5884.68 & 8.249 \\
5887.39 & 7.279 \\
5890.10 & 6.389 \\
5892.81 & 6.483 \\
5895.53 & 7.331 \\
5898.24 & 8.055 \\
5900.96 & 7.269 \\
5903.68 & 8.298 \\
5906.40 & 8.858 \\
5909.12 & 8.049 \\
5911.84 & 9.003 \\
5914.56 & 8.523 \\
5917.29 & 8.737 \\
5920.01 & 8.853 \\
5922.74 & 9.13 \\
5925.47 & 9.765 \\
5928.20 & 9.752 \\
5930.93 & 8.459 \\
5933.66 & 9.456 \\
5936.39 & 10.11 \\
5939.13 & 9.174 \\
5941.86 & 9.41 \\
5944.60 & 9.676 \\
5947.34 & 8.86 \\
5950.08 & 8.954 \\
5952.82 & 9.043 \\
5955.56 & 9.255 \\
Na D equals 5.6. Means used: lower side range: 9.52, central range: 7.83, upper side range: 9.4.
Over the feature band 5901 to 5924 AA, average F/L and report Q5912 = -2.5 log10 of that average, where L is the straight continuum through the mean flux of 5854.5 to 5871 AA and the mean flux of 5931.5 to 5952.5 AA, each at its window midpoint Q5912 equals 0.10 mag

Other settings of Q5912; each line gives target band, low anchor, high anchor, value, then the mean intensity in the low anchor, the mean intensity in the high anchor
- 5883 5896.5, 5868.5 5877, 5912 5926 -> 0.262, 9.23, 8.96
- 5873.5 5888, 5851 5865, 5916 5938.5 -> 0.115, 9.54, 9.28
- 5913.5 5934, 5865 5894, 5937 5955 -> -0.016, 8.38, 9.23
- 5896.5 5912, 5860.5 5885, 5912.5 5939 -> 0.127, 9.18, 9.19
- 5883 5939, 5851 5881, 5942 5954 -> 0.101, 9.35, 9.16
